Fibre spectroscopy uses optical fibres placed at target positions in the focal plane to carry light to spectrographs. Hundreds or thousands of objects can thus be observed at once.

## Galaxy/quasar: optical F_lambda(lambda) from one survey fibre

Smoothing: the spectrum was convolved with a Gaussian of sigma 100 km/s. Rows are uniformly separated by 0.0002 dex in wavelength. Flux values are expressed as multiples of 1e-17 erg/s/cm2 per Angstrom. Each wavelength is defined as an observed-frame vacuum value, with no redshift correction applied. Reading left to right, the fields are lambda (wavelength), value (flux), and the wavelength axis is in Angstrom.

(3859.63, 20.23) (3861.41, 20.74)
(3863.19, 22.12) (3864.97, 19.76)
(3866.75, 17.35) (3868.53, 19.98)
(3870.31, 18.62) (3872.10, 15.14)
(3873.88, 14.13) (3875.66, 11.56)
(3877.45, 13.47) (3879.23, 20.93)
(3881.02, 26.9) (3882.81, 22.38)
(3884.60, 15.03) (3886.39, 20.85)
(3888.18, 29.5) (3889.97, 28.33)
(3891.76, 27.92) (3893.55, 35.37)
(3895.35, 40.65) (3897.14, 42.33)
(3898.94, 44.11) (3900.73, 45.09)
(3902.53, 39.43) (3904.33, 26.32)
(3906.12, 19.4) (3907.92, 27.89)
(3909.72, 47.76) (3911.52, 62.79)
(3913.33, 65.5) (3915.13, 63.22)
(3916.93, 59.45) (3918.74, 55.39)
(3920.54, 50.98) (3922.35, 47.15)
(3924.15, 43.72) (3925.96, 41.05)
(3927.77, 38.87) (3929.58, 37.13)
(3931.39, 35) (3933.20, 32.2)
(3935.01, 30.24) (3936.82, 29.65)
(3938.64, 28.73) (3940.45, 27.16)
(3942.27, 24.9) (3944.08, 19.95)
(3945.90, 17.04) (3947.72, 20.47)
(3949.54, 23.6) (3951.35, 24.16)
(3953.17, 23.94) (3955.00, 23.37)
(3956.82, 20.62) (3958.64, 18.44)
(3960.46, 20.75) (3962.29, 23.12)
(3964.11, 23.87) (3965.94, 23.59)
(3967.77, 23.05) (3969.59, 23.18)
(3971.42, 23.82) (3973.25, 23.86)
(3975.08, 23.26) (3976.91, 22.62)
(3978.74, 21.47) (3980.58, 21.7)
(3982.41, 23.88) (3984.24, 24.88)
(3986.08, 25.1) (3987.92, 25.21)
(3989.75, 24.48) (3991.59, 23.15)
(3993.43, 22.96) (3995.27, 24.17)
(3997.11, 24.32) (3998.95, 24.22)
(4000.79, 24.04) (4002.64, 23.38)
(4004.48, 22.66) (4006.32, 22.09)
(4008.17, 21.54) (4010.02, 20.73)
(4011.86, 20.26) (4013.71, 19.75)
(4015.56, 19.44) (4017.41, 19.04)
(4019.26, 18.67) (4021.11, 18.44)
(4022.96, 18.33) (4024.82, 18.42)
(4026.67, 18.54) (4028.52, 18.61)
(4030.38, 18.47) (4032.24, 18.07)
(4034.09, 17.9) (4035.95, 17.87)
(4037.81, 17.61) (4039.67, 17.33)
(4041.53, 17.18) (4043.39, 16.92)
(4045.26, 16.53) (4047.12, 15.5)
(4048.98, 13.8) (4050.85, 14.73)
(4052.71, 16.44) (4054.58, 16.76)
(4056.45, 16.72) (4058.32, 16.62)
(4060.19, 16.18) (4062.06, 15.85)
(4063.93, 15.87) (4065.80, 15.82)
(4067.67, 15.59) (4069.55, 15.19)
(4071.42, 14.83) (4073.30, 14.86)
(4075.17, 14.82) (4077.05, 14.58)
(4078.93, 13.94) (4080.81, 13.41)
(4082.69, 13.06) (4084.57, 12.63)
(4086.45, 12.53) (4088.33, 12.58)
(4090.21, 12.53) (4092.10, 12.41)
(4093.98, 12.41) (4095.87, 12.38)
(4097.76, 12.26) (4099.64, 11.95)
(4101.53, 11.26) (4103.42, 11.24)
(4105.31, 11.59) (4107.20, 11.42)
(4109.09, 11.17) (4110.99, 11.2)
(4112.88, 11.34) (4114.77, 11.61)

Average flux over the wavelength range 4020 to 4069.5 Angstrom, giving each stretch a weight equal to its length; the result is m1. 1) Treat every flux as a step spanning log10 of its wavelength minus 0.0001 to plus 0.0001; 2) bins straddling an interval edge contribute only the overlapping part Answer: 16.9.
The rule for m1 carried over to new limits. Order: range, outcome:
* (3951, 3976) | 22.8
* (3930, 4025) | 23.2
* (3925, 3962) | 26.8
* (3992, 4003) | 23.8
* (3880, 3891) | 23.8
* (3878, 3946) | 36.2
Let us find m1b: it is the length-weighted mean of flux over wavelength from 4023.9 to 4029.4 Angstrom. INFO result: 18.6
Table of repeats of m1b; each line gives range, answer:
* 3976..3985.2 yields 22.9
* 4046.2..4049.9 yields 14.7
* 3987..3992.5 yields 24.3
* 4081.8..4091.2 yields 12.7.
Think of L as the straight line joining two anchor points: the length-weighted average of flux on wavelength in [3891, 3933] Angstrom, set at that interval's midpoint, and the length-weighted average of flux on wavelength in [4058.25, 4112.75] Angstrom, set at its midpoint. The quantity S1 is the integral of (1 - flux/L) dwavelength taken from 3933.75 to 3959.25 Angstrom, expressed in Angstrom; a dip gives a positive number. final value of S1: 9.2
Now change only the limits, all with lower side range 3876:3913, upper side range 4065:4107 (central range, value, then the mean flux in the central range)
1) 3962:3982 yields 1.1 Angstrom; 23.1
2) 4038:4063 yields 0.7 Angstrom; 16.2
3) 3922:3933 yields -4.1 Angstrom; 39.6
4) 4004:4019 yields 0.0 Angstrom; 20.5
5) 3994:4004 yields -1.0 Angstrom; 23.9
